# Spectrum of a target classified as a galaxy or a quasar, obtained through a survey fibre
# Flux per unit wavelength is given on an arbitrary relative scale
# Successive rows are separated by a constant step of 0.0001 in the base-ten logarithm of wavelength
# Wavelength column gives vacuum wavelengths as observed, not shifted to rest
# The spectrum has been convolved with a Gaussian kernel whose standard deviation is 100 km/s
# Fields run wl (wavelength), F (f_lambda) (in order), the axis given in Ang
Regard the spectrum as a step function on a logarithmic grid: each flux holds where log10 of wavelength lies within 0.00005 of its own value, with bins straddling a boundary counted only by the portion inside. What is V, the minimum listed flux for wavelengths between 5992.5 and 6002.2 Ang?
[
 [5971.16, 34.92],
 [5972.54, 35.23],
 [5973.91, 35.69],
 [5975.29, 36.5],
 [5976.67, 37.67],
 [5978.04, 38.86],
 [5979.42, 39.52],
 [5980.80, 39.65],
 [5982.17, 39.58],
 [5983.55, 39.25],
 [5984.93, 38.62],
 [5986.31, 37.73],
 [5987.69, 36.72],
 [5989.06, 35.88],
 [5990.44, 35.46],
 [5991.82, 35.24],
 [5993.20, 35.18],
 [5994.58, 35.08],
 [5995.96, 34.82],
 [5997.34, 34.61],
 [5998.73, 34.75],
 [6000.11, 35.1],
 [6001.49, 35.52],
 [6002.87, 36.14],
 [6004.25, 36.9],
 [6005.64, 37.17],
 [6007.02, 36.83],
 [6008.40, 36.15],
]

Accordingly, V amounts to 34.61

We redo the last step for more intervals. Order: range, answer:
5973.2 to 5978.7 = 35.69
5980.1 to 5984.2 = 39.25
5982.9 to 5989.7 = 35.88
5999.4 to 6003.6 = 35.1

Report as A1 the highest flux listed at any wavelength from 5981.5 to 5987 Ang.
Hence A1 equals 39.58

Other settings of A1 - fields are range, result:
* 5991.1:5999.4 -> 35.24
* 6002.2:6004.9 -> 36.9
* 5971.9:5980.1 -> 39.52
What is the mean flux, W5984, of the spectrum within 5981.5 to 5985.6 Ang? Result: 39.1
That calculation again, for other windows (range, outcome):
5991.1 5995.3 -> 35.2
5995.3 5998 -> 34.7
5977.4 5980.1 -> 39.1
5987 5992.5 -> 35.9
